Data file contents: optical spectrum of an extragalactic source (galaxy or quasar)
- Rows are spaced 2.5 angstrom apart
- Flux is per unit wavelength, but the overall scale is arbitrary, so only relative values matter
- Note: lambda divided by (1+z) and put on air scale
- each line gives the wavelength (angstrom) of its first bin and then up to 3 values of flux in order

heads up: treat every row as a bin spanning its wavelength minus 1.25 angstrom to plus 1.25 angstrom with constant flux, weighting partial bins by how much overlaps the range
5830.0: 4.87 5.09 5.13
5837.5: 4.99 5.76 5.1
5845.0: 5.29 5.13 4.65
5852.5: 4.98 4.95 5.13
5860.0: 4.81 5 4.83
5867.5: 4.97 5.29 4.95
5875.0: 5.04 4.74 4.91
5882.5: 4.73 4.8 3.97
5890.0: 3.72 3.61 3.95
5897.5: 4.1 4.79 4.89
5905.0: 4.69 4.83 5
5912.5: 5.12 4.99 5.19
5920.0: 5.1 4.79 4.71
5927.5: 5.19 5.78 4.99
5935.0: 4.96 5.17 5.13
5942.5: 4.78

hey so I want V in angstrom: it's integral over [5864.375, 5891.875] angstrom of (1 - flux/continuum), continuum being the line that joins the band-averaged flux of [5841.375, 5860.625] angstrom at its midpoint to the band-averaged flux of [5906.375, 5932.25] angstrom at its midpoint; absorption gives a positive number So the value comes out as 1.8 angstrom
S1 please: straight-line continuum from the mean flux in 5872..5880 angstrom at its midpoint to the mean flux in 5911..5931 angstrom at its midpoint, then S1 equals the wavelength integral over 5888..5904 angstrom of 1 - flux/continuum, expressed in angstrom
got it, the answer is 2.6 angstrom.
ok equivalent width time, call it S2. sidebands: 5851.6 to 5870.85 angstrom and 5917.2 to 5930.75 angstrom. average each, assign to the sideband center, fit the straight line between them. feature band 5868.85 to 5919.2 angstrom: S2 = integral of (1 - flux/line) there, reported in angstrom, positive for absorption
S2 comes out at 3.8 angstrom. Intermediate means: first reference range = 4.99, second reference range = 5.1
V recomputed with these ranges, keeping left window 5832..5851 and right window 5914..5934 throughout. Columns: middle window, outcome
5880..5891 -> 1.6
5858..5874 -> 0.5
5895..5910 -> 1.4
